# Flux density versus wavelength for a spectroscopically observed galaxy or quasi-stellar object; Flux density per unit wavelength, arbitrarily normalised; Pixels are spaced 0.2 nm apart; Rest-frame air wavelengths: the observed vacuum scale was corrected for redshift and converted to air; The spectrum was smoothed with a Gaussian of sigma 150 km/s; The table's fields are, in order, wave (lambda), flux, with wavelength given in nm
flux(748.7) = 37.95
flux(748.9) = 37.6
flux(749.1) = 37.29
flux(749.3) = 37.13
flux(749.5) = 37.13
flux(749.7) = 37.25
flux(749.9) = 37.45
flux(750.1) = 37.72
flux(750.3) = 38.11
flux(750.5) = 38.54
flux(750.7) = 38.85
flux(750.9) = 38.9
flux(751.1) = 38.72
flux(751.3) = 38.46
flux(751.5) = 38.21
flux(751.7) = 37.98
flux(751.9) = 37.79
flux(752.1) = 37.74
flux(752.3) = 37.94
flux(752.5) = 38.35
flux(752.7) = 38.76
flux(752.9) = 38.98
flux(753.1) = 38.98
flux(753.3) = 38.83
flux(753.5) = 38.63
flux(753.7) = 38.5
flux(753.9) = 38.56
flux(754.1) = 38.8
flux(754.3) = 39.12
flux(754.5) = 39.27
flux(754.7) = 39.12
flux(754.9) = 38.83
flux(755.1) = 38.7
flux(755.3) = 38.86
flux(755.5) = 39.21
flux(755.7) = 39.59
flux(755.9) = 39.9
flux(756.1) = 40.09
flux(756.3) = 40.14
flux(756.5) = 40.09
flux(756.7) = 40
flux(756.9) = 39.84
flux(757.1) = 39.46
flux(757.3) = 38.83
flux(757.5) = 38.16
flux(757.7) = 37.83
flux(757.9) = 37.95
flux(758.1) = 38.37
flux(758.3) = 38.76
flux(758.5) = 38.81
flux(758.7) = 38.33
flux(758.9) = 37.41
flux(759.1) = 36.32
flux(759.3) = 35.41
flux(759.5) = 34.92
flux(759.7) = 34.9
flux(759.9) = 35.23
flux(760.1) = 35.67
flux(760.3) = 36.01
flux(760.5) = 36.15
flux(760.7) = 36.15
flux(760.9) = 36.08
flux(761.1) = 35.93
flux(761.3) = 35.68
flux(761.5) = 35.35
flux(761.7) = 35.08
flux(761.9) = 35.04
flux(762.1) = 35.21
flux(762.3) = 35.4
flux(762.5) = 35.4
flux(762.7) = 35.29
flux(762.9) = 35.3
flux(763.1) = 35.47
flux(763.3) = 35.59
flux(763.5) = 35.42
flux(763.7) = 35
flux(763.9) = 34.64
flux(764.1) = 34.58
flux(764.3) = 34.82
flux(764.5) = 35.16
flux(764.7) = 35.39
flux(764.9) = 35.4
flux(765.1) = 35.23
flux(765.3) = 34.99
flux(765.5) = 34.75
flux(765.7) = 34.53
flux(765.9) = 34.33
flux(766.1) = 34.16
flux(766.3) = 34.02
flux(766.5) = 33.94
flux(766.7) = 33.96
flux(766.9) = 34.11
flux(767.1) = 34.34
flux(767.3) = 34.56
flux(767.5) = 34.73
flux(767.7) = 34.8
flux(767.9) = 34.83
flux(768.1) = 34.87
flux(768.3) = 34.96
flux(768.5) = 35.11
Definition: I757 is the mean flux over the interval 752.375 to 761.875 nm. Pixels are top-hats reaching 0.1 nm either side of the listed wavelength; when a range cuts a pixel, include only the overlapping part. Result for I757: 37.9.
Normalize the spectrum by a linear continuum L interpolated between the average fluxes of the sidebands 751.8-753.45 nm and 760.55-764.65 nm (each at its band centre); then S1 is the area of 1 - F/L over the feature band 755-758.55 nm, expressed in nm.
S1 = -0.19 nm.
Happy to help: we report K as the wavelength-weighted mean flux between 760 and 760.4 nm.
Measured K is 35.8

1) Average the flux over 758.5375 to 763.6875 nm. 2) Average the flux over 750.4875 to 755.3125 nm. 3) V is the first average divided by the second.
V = 0.93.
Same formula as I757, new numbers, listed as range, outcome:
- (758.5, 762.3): 35.9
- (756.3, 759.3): 38.5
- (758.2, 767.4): 35.4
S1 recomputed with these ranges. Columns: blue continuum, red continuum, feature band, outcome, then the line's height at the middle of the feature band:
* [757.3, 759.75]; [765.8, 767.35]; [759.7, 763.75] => 0.07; 36.1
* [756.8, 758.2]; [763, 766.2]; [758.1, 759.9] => 0.05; 37.9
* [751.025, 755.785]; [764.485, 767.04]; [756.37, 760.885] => -0.06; 36.9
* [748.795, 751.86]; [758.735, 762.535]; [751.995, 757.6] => -0.31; 37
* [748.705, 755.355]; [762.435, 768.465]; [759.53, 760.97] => 0.02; 36.2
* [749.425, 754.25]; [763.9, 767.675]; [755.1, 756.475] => -0.09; 37.3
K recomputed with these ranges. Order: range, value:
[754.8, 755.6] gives 38.9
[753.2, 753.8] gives 38.7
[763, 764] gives 35.2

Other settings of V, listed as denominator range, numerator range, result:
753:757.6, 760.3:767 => 0.90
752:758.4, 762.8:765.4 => 0.90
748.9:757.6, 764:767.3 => 0.90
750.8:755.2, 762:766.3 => 0.91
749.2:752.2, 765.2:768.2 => 0.91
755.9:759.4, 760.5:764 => 0.92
